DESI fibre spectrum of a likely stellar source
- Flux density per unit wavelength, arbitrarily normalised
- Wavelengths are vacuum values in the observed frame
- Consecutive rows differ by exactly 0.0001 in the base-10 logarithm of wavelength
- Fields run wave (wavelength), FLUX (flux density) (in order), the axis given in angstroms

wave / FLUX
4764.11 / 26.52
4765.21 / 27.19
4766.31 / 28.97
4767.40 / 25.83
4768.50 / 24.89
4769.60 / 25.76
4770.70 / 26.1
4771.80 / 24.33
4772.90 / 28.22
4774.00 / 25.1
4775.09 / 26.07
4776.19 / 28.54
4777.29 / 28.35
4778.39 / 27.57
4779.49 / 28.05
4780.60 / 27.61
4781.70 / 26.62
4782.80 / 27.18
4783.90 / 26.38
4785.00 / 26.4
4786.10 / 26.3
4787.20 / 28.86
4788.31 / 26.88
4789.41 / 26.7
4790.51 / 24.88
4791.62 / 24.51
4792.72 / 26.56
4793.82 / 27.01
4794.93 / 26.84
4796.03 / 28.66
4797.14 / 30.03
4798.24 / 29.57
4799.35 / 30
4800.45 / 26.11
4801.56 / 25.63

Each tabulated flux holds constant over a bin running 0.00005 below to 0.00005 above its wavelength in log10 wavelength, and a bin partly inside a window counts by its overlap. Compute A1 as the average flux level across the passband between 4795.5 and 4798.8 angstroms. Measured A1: 29.4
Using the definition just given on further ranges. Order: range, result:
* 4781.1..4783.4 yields 26.9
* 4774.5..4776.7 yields 27.3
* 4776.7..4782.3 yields 27.6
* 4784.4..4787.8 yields 27.2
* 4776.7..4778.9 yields 28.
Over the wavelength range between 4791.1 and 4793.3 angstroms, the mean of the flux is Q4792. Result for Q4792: 25.7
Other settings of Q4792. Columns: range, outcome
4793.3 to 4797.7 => 28.1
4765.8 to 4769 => 26.6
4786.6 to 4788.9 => 27.8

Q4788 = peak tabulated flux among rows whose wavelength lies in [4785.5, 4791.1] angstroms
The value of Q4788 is 28.86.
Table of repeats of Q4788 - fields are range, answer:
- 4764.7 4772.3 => 28.97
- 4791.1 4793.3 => 26.56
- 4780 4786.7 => 27.61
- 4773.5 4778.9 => 28.54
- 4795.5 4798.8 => 30.03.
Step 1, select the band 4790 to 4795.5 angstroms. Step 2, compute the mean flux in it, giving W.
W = 26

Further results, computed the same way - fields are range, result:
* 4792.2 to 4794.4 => 26.8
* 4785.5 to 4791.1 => 26.7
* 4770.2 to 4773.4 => 26.2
